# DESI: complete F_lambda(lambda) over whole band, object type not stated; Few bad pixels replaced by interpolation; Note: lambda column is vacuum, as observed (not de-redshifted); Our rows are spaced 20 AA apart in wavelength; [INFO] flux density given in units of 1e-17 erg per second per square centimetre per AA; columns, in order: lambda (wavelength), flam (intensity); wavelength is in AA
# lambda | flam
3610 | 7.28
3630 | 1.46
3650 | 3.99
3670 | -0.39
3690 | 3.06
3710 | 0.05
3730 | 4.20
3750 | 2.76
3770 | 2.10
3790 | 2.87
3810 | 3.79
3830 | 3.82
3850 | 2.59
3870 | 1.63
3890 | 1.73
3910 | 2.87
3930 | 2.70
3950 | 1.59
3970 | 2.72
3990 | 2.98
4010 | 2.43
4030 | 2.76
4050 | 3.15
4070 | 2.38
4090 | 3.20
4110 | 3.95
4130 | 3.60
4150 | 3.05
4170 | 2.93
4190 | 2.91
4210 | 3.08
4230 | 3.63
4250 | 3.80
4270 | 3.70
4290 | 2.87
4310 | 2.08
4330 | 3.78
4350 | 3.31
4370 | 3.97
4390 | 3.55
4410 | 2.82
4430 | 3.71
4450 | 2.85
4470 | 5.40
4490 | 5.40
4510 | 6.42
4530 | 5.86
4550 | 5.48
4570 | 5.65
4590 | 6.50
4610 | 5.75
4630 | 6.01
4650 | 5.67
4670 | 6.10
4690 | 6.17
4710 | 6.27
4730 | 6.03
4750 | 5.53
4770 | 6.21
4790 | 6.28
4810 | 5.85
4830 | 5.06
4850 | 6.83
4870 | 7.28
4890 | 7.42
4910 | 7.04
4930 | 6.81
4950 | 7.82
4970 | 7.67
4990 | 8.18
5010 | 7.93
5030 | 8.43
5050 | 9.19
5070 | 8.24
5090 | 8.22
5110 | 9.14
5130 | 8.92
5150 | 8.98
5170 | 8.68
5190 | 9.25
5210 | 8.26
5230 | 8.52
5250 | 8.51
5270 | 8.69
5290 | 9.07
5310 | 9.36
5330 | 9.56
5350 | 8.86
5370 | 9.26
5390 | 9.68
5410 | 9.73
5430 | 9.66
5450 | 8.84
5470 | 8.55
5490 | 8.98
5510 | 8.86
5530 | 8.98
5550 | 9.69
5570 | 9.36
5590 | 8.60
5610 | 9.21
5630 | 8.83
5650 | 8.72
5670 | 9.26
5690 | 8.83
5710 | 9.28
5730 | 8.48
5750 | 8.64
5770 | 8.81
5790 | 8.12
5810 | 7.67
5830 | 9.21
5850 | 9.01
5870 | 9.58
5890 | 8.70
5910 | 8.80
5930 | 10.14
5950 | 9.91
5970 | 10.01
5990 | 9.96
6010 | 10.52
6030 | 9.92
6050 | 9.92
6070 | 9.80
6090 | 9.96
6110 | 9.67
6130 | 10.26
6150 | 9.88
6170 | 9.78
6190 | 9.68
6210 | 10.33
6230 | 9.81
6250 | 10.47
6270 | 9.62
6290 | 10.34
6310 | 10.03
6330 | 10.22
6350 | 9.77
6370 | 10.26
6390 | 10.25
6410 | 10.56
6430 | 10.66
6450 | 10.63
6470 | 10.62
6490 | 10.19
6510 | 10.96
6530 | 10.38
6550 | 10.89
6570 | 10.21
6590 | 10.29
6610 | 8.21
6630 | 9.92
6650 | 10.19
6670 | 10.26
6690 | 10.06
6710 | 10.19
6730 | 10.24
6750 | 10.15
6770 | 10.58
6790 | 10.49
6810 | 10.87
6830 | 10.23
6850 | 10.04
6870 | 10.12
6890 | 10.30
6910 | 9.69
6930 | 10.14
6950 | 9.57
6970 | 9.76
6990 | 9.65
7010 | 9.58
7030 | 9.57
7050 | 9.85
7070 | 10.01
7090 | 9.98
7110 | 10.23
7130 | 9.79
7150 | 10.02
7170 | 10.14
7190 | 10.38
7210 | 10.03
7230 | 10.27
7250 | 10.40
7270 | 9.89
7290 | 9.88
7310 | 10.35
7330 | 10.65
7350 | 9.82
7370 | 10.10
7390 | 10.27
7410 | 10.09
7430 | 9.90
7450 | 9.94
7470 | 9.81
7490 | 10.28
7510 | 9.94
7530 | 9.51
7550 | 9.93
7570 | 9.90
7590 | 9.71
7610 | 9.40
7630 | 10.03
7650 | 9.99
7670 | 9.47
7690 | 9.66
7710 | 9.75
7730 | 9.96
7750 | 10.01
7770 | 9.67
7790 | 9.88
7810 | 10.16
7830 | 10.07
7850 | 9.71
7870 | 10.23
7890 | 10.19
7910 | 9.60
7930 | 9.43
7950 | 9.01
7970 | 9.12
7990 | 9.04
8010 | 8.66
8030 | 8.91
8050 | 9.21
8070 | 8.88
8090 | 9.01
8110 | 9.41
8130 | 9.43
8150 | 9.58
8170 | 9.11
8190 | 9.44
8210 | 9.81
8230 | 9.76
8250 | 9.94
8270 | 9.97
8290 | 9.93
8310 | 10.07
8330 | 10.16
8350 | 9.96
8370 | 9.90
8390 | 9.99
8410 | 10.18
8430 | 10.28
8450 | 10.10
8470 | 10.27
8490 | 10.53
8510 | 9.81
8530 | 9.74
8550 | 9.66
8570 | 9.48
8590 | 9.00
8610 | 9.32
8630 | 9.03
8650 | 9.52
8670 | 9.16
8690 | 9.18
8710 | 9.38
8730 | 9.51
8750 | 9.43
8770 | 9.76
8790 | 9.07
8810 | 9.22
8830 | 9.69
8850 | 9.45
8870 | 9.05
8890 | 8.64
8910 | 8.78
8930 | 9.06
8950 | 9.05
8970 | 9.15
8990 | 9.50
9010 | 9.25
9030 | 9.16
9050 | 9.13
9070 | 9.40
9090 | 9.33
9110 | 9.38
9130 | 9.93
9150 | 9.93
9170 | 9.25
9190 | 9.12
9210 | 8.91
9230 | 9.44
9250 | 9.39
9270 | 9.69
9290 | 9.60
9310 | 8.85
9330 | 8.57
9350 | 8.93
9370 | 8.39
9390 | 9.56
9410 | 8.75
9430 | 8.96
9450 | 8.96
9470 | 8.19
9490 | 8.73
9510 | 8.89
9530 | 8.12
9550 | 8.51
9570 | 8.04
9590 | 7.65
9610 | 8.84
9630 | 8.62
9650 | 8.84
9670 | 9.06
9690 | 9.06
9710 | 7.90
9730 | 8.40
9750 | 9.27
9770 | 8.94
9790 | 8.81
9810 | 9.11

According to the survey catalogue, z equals 0.121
